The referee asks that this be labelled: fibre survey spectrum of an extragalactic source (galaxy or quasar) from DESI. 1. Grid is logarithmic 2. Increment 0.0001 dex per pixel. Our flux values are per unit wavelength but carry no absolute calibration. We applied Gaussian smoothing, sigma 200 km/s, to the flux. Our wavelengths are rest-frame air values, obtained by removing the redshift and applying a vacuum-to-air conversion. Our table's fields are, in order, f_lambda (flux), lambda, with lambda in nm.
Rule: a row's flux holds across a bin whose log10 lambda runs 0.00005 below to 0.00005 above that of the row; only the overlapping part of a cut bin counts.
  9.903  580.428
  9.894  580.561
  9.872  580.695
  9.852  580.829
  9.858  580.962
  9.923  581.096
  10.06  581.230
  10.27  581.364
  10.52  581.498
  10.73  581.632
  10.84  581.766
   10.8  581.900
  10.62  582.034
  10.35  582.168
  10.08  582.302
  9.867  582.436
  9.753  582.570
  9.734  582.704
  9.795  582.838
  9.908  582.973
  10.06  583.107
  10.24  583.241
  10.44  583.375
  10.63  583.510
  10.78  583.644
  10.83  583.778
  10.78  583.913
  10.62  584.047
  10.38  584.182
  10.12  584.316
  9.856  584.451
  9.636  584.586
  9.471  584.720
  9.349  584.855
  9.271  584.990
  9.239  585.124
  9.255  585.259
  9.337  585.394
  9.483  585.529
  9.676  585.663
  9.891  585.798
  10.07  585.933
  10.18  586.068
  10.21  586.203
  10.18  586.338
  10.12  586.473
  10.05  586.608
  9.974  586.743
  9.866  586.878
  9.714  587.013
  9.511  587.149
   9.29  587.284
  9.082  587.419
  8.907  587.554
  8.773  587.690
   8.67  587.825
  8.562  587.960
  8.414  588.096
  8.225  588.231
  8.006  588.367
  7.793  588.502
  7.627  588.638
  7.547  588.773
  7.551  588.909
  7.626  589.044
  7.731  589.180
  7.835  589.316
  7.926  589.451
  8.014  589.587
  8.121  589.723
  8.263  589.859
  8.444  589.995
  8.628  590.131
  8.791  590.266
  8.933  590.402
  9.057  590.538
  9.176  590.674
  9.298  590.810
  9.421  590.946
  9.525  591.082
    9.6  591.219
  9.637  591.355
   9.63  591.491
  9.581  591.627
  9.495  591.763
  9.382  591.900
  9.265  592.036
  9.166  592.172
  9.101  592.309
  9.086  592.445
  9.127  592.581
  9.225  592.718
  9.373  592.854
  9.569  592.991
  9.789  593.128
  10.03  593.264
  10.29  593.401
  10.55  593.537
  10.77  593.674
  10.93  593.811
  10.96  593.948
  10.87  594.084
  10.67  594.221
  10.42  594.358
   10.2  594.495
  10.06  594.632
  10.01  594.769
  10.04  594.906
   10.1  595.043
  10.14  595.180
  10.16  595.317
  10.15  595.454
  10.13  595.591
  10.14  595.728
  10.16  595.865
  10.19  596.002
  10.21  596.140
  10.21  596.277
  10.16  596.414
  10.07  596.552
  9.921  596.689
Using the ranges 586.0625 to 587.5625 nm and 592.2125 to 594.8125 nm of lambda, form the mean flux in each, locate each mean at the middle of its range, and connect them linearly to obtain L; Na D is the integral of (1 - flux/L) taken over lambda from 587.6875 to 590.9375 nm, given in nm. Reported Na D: 0.52 nm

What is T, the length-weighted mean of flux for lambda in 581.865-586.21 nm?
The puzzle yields 10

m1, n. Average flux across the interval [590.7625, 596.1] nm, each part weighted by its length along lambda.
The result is 9.91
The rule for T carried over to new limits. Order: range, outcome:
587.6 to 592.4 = 8.66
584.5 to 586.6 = 9.7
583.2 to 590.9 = 9.21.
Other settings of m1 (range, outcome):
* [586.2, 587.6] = 9.71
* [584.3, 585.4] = 9.48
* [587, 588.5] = 8.75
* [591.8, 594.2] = 9.86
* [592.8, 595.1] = 10.3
